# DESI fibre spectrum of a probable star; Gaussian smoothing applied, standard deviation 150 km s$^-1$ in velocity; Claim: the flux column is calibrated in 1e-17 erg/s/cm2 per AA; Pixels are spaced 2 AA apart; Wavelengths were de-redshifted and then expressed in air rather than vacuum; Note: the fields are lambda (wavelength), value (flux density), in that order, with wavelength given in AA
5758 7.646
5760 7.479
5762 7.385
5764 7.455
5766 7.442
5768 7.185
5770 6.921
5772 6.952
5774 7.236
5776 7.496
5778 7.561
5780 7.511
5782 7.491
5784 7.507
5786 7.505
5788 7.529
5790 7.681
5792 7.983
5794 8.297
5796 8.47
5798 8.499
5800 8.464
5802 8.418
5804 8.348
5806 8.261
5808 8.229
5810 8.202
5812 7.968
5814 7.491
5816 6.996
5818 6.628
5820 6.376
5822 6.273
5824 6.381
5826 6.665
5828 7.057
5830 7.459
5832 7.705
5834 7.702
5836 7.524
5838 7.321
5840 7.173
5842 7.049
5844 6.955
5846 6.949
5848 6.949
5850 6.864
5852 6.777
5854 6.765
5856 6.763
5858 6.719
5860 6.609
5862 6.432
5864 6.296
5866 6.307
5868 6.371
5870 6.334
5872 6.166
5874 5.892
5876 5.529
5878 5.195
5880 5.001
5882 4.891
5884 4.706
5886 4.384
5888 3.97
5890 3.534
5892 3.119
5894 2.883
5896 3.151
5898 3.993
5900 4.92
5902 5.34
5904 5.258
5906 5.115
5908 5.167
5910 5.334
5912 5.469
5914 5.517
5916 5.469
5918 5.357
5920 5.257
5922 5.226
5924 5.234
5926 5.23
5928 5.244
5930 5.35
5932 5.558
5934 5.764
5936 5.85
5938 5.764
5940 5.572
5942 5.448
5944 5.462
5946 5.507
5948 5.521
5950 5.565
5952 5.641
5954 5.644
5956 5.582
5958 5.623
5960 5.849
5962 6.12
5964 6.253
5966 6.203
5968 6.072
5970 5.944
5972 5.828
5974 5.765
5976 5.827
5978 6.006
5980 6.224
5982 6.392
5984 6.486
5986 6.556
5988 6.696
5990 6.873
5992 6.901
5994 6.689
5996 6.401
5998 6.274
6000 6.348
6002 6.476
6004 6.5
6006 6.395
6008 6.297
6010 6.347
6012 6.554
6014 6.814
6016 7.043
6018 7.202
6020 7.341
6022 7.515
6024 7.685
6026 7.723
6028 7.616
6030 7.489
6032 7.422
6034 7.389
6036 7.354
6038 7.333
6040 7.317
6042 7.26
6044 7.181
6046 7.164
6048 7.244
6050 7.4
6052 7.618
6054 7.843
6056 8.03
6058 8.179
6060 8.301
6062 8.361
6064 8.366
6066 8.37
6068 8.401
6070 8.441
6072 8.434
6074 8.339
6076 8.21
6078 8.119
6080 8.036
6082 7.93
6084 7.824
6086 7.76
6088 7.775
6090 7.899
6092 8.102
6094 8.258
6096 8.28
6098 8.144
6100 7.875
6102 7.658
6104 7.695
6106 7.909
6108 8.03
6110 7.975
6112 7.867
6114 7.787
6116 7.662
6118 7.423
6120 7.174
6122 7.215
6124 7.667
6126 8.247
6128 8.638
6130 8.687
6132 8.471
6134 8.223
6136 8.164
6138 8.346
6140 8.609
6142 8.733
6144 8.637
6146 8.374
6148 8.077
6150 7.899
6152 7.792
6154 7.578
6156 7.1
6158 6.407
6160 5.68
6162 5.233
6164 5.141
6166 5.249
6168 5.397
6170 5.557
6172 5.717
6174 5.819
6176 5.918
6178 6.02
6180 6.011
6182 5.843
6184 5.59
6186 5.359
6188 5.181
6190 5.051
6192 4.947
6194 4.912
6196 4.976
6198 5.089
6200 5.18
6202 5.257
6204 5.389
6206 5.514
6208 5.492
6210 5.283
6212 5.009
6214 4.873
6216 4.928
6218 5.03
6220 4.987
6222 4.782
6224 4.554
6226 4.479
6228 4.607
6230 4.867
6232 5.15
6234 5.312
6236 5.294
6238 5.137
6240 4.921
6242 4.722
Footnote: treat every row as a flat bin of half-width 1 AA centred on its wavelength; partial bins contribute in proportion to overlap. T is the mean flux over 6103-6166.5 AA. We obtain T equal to 7.63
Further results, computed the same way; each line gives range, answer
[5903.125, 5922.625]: 5.32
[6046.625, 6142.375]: 8.03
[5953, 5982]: 5.94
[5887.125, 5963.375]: 5.15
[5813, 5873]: 6.84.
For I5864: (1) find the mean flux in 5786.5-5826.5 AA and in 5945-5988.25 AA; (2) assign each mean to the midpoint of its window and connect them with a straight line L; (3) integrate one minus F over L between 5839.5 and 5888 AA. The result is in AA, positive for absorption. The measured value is 6.3 AA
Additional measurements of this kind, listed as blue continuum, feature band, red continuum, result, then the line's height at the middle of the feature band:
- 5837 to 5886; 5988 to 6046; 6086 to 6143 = 2.89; 7.35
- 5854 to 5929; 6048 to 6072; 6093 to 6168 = -4.00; 6.94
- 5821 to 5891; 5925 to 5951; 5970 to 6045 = 4.12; 6.57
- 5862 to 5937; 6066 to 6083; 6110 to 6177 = -3.97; 6.69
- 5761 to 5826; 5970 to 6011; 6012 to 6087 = 7.07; 7.68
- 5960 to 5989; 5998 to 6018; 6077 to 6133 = 0.19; 6.61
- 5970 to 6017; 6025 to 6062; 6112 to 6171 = -4.46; 6.75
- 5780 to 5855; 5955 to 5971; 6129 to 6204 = 2.48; 7.05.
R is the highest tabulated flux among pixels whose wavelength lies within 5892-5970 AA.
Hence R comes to 6.253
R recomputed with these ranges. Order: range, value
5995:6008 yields 6.5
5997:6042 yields 7.723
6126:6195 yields 8.733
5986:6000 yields 6.901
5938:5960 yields 5.849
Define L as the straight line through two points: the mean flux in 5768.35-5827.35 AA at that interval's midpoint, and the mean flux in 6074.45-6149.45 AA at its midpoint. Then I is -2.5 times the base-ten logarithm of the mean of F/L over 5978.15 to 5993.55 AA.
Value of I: 0.19 mag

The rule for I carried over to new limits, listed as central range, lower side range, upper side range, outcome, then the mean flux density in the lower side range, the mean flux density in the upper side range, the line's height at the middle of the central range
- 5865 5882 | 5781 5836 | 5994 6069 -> 0.284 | 7.61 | 7.3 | 7.52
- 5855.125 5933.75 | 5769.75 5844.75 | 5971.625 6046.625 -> 0.347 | 7.52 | 6.81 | 7.21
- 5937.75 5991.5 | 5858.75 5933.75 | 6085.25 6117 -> 0.025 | 5.17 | 7.92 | 6.09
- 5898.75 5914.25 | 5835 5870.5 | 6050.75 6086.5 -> 0.336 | 6.79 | 8.14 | 7.13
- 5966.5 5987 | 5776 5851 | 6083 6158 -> 0.257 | 7.5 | 7.97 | 7.75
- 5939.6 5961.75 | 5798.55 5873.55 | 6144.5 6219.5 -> 0.190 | 7.11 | 5.79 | 6.67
